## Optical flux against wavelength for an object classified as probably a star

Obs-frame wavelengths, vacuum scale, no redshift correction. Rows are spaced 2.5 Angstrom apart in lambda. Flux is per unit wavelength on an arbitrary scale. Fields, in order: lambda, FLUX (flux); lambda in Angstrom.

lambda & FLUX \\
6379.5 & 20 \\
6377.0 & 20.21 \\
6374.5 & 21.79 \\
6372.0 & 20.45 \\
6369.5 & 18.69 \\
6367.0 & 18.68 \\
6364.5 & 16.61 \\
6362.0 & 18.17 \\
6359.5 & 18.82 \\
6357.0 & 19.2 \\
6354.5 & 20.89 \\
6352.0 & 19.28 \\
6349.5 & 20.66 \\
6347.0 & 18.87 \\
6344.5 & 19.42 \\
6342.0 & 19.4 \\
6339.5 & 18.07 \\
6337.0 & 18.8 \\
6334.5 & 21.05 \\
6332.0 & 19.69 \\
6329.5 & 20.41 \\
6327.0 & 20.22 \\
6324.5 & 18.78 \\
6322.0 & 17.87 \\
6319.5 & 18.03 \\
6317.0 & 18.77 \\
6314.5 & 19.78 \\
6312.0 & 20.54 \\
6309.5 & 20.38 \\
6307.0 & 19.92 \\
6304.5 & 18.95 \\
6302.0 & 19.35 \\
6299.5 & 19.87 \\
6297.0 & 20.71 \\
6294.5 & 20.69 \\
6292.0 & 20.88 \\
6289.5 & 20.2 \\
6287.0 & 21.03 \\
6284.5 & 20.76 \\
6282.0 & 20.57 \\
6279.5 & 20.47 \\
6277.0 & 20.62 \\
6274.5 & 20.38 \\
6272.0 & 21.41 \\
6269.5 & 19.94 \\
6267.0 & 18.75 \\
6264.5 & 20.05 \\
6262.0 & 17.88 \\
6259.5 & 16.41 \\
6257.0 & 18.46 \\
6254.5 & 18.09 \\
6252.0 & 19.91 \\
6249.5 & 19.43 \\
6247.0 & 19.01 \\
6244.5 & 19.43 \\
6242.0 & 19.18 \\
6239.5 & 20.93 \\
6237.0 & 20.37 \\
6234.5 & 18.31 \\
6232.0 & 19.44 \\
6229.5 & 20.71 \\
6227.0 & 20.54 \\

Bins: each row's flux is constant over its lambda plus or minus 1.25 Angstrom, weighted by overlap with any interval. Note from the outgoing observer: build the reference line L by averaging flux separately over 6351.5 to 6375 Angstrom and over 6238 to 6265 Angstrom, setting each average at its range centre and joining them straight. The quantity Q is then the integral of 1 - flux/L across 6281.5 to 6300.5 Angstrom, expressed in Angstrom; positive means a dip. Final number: -1.6 Angstrom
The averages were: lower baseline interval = 19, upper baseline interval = 19.2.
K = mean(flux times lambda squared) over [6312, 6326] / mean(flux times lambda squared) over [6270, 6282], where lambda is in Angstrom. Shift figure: 0.92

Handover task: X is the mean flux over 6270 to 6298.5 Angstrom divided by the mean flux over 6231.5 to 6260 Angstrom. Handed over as 1.1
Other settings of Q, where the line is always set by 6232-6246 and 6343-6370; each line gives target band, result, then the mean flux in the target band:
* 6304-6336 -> -0.6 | 19.6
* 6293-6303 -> -0.4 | 20.2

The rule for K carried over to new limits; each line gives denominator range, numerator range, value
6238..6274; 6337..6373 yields 1.02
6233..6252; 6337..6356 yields 1.03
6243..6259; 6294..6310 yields 1.07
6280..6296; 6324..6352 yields 0.96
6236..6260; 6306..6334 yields 1.04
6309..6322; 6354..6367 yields 0.98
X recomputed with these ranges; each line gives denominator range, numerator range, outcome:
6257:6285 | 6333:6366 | 0.97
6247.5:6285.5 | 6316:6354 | 0.99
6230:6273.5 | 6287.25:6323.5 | 1.02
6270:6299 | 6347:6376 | 0.94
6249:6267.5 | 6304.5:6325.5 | 1.04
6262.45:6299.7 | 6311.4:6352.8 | 0.95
